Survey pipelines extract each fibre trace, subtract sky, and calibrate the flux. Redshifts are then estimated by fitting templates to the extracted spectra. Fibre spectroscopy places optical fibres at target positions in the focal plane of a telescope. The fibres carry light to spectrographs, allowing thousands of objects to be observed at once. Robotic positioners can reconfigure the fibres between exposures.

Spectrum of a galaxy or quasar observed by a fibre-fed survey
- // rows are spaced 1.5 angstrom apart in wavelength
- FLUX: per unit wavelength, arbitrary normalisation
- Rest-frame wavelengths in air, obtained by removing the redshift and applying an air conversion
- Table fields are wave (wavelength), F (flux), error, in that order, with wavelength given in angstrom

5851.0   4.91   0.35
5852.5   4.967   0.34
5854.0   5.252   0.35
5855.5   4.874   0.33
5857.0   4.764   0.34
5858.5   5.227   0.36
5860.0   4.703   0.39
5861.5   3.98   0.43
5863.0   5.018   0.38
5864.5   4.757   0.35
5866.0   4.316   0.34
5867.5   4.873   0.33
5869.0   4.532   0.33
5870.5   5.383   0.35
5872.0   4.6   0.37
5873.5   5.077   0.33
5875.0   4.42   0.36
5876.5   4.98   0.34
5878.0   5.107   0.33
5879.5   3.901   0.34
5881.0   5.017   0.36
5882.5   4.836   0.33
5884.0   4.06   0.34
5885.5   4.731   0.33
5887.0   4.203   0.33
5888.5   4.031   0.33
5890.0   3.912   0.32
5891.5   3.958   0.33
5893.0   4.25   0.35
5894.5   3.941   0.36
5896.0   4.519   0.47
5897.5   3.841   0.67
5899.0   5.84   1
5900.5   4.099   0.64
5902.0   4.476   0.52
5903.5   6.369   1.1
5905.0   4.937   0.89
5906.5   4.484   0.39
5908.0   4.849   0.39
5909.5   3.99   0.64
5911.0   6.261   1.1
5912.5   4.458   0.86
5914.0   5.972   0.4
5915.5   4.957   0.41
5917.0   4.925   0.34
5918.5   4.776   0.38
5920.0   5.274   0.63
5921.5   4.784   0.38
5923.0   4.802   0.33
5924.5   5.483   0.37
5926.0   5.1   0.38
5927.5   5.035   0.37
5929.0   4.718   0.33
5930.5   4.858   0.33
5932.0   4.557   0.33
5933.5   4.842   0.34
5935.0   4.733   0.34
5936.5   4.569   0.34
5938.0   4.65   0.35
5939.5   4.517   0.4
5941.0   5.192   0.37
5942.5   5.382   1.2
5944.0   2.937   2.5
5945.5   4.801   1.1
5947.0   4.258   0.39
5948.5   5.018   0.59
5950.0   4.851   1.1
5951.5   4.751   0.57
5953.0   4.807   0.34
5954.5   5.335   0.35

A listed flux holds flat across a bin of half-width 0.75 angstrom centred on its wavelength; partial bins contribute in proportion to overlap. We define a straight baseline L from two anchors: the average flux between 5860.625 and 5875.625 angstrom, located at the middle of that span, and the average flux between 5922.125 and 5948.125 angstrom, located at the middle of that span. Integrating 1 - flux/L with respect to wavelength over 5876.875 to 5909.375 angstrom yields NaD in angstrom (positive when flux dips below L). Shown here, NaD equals 1.2 angstrom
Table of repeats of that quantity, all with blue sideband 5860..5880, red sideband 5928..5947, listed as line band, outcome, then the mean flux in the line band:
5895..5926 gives -1.9 angstrom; 4.95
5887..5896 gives 1.2 angstrom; 4.08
